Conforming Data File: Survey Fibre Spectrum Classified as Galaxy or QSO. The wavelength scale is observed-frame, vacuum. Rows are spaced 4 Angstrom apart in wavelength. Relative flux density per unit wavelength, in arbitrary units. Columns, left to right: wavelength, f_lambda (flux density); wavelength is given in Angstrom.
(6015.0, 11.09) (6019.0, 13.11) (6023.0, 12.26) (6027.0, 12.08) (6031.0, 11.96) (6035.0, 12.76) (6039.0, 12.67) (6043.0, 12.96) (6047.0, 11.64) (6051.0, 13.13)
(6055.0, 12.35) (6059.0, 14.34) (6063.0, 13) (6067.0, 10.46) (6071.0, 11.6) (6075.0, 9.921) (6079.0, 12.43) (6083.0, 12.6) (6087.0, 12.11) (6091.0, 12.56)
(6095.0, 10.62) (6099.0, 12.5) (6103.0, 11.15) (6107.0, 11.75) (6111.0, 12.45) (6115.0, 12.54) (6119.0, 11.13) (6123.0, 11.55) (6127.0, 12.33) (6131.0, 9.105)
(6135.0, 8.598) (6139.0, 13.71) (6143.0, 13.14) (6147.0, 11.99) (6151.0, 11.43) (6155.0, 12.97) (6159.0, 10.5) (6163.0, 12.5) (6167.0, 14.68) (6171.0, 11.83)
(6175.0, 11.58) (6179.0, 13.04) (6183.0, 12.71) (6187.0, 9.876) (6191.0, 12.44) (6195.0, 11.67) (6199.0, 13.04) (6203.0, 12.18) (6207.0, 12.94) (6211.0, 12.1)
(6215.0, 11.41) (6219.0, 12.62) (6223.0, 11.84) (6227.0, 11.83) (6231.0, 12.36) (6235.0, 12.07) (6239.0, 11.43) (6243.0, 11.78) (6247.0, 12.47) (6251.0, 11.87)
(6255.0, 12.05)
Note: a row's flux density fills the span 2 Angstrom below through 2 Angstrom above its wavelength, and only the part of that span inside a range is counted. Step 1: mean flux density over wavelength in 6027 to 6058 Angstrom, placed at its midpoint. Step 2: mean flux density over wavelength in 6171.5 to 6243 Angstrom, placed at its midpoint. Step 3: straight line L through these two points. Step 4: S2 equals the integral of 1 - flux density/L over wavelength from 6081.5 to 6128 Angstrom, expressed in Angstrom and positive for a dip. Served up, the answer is 1.6 Angstrom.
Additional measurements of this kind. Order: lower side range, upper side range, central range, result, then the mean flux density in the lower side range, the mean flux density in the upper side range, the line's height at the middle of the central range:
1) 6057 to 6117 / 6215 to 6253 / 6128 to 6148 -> 1.1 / 12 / 12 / 12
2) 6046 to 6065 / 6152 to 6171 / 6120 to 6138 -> 2.9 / 13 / 12.5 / 12.6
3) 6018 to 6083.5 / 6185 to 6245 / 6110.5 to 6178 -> 1.2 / 12.3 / 12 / 12.1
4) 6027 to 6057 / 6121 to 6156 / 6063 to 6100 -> 1.3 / 12.5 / 11.6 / 12.1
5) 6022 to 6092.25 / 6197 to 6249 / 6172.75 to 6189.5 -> 0.5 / 12.3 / 12.2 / 12.2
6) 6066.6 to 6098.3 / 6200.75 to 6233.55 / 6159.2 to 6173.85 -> -0.8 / 11.6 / 12.2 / 12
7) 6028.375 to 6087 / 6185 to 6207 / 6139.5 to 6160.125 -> -0.2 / 12.3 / 11.9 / 12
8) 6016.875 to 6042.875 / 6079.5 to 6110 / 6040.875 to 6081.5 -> 0.2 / 12.5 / 11.9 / 12.2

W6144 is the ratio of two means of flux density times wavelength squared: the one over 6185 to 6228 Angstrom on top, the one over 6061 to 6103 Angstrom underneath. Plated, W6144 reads 1.1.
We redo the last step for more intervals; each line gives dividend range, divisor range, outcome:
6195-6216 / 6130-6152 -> 1.10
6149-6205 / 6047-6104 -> 1.04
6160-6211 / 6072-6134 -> 1.09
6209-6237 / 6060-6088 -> 1.07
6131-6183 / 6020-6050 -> 1.01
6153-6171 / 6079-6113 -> 1.07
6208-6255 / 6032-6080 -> 1.04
